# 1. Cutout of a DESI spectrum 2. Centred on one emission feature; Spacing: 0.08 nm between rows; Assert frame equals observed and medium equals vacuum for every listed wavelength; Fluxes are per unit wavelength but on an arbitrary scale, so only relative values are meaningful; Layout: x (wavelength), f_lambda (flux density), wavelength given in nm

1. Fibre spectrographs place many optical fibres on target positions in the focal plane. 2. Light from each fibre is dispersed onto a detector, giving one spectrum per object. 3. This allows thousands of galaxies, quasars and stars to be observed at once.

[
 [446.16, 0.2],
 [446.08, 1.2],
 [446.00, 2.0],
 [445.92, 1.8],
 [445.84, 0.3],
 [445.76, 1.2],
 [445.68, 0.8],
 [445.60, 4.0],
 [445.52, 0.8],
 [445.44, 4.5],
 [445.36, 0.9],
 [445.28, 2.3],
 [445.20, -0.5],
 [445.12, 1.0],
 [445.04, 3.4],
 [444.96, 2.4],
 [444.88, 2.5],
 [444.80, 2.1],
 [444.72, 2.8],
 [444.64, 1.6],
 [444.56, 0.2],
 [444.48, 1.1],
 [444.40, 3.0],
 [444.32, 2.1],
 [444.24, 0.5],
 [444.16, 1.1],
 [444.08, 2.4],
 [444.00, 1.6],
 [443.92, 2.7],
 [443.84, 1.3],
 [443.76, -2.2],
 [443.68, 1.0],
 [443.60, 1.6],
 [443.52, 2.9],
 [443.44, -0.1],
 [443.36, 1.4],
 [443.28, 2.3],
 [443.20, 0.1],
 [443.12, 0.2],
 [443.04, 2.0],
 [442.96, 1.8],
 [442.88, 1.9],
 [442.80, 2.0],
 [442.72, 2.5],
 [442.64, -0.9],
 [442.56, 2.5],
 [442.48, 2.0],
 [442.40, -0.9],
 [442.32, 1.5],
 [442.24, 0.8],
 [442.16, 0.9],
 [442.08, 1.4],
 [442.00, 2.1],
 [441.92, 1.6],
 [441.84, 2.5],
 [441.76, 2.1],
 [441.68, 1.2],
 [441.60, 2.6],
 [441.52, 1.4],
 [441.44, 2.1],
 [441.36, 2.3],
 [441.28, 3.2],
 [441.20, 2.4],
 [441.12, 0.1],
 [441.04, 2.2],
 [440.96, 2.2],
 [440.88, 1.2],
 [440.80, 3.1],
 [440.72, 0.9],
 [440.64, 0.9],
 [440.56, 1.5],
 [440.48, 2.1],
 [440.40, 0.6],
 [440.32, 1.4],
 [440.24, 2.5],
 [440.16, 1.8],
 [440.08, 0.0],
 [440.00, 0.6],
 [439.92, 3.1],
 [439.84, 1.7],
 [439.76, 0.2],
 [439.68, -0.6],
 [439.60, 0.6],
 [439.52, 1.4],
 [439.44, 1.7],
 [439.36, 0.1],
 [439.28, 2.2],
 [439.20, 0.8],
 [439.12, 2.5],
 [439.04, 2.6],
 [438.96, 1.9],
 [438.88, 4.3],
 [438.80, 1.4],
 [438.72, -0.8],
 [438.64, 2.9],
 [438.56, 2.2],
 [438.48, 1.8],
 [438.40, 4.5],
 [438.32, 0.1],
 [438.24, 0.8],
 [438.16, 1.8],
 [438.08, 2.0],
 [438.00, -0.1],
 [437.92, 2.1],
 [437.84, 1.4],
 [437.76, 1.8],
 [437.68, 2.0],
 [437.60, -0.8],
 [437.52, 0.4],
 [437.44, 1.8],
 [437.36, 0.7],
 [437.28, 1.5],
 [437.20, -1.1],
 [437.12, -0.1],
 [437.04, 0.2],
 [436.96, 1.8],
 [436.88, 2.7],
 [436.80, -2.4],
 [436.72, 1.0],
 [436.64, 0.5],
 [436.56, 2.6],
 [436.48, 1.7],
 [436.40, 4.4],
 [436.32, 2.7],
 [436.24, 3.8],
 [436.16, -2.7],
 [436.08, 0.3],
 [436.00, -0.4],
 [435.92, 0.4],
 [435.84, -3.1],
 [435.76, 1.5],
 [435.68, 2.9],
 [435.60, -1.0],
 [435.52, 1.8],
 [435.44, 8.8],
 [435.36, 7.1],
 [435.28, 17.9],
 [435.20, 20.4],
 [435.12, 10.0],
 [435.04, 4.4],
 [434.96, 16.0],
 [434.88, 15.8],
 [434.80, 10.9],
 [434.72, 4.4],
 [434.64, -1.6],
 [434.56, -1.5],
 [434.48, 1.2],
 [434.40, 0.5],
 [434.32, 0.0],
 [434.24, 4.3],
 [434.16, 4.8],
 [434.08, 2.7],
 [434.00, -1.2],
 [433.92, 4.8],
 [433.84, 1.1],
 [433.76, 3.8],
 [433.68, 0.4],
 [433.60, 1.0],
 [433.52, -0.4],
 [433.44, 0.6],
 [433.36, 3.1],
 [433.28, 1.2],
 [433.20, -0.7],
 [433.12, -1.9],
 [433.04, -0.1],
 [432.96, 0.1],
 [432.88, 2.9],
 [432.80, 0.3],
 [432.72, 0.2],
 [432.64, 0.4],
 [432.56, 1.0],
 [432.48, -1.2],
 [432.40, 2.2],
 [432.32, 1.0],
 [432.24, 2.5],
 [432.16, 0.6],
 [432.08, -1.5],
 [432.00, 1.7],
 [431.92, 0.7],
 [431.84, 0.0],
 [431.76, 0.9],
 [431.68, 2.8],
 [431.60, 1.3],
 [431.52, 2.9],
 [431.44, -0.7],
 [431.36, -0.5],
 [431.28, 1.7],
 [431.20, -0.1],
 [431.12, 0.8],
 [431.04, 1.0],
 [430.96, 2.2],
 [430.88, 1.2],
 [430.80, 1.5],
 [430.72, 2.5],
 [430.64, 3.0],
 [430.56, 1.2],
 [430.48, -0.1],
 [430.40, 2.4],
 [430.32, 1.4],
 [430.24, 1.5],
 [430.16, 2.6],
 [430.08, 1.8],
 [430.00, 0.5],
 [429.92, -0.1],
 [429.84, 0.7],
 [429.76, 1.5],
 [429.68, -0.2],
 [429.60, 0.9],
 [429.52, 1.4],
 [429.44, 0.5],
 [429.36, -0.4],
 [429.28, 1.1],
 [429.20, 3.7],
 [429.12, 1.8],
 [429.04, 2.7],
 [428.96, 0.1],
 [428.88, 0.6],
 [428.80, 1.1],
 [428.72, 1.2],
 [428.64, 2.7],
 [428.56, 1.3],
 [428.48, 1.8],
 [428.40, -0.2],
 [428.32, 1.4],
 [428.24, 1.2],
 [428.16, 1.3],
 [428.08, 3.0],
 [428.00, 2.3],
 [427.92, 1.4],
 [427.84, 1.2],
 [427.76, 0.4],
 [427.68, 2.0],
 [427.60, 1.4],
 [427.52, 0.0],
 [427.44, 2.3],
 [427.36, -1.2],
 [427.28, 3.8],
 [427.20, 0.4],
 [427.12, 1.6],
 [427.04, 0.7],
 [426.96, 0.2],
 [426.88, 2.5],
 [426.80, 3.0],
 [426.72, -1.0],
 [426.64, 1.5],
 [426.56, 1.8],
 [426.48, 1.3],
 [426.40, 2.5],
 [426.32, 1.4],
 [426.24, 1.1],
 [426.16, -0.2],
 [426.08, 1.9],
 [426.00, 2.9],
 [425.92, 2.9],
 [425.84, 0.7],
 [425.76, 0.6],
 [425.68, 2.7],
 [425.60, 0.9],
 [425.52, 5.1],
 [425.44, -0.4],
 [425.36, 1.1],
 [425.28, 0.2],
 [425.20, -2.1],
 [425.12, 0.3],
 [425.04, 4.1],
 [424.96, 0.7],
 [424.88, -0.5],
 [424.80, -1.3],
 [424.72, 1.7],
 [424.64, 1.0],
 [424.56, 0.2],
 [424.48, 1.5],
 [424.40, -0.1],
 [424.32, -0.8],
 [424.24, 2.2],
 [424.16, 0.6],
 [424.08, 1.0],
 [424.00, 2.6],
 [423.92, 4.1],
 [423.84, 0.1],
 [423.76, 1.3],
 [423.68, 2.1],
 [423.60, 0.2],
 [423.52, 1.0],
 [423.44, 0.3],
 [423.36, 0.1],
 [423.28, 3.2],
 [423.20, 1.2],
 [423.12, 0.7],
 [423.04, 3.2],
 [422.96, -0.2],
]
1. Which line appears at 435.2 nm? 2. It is [O II] 3727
